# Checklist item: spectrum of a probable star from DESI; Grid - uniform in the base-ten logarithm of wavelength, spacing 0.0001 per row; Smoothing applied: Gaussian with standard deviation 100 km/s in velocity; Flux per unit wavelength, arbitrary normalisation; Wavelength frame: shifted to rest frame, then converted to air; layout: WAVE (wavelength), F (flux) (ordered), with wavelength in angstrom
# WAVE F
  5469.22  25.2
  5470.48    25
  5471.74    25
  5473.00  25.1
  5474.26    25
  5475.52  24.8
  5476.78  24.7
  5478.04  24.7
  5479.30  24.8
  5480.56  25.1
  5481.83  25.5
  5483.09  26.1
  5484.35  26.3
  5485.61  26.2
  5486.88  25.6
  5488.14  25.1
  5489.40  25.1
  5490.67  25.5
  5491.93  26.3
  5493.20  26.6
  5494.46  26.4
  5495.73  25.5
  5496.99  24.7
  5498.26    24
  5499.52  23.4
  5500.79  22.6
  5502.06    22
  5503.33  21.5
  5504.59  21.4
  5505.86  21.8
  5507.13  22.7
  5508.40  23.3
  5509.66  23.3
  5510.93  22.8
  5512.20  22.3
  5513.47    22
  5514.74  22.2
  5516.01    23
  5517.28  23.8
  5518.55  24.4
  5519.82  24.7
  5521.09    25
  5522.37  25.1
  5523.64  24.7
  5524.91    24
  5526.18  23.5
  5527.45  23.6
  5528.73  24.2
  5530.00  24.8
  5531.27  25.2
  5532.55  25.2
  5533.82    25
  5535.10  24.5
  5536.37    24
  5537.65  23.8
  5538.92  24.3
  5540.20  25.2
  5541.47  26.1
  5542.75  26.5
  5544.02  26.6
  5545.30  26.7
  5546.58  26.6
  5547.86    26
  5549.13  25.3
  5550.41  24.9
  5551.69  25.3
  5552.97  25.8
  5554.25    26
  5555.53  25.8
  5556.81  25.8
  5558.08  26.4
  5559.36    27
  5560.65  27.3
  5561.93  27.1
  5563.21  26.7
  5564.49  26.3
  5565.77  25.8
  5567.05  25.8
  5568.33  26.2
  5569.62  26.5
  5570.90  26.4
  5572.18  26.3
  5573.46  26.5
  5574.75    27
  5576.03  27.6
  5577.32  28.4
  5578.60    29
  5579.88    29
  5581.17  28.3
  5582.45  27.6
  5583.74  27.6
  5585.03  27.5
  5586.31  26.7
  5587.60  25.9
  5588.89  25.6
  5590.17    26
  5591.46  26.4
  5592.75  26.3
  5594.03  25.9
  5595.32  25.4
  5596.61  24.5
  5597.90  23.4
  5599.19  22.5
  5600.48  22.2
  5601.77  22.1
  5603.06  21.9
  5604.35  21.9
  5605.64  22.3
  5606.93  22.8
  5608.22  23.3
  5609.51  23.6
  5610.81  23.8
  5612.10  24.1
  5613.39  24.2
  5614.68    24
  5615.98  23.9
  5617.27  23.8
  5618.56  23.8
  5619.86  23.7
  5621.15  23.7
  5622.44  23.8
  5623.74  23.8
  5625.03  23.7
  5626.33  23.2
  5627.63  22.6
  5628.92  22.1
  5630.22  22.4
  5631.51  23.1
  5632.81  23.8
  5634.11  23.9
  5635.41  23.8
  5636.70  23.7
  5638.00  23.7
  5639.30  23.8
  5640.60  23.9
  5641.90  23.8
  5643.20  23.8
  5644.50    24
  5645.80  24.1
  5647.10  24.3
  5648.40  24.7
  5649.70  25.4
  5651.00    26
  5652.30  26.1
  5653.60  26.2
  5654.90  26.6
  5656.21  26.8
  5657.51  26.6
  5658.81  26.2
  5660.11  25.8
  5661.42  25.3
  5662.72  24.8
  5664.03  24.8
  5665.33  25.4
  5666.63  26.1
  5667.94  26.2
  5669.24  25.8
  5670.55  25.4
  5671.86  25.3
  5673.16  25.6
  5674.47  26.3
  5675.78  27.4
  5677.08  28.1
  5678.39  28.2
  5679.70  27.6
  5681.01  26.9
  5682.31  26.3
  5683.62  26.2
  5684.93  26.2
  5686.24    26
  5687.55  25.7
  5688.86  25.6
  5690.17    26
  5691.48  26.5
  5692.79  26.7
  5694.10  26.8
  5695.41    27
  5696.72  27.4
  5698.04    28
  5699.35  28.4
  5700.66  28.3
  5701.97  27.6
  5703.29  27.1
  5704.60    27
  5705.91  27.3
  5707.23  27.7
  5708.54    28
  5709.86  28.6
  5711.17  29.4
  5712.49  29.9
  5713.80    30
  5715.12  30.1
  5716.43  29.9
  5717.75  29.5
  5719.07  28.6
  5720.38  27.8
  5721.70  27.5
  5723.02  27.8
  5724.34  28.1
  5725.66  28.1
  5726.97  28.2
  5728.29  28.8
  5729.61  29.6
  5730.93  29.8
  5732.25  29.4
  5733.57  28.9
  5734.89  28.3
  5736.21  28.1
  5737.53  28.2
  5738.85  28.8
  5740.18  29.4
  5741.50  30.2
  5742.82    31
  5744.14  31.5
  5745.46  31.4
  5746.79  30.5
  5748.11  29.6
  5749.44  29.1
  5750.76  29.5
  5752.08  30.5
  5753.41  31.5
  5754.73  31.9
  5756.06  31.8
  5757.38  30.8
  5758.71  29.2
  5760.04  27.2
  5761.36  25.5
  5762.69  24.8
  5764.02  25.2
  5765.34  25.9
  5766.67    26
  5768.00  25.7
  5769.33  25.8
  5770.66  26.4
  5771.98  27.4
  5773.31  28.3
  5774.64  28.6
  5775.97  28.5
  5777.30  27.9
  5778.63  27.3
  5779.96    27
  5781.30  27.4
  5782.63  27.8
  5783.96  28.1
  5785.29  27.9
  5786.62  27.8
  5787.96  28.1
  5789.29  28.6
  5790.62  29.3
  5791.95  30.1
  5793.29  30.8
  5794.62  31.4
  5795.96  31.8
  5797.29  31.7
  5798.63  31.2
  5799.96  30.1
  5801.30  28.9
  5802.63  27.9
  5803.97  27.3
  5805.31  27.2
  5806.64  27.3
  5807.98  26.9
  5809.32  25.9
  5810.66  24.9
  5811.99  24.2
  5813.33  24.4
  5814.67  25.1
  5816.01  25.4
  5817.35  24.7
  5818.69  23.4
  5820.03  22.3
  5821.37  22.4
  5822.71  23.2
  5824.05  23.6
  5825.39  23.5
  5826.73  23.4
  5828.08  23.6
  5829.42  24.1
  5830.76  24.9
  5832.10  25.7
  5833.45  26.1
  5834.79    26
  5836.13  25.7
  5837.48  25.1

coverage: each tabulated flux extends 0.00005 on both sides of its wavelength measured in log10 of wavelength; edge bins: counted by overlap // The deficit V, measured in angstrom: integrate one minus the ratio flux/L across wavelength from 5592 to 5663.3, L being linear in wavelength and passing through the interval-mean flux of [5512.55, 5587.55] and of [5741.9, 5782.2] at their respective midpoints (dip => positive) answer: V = 7.0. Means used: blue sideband 25.7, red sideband 28.4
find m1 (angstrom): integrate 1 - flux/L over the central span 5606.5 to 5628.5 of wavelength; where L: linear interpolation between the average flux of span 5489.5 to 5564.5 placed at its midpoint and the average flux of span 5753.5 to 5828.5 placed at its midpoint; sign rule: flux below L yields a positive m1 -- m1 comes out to 1.6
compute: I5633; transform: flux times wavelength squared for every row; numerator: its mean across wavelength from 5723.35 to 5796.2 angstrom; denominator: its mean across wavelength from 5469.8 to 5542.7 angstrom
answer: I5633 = 1.3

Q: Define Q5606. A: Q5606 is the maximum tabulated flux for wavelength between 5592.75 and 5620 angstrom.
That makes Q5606 26.3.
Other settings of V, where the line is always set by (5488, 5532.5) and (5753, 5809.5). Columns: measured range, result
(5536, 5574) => -2.1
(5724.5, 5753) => -1.9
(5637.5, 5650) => 0.9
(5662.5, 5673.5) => 0.4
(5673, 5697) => 0.1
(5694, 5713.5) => -0.7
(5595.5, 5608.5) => 1.3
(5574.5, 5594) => -1.7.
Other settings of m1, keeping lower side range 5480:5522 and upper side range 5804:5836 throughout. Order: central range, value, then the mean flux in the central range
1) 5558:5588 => -3.4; 27.1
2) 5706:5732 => -4.5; 28.8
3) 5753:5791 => -4.8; 27.8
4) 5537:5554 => -1.0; 25.6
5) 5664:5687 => -1.8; 26.4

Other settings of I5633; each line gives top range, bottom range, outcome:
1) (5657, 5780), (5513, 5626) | 1.17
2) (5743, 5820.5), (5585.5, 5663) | 1.22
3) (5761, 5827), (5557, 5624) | 1.14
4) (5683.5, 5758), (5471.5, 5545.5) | 1.26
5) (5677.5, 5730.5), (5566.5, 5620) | 1.14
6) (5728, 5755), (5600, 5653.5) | 1.31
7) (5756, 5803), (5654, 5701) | 1.11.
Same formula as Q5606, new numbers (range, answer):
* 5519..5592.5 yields 29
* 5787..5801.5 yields 31.8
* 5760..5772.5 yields 27.4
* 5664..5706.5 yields 28.4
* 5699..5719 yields 30.1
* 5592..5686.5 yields 28.2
